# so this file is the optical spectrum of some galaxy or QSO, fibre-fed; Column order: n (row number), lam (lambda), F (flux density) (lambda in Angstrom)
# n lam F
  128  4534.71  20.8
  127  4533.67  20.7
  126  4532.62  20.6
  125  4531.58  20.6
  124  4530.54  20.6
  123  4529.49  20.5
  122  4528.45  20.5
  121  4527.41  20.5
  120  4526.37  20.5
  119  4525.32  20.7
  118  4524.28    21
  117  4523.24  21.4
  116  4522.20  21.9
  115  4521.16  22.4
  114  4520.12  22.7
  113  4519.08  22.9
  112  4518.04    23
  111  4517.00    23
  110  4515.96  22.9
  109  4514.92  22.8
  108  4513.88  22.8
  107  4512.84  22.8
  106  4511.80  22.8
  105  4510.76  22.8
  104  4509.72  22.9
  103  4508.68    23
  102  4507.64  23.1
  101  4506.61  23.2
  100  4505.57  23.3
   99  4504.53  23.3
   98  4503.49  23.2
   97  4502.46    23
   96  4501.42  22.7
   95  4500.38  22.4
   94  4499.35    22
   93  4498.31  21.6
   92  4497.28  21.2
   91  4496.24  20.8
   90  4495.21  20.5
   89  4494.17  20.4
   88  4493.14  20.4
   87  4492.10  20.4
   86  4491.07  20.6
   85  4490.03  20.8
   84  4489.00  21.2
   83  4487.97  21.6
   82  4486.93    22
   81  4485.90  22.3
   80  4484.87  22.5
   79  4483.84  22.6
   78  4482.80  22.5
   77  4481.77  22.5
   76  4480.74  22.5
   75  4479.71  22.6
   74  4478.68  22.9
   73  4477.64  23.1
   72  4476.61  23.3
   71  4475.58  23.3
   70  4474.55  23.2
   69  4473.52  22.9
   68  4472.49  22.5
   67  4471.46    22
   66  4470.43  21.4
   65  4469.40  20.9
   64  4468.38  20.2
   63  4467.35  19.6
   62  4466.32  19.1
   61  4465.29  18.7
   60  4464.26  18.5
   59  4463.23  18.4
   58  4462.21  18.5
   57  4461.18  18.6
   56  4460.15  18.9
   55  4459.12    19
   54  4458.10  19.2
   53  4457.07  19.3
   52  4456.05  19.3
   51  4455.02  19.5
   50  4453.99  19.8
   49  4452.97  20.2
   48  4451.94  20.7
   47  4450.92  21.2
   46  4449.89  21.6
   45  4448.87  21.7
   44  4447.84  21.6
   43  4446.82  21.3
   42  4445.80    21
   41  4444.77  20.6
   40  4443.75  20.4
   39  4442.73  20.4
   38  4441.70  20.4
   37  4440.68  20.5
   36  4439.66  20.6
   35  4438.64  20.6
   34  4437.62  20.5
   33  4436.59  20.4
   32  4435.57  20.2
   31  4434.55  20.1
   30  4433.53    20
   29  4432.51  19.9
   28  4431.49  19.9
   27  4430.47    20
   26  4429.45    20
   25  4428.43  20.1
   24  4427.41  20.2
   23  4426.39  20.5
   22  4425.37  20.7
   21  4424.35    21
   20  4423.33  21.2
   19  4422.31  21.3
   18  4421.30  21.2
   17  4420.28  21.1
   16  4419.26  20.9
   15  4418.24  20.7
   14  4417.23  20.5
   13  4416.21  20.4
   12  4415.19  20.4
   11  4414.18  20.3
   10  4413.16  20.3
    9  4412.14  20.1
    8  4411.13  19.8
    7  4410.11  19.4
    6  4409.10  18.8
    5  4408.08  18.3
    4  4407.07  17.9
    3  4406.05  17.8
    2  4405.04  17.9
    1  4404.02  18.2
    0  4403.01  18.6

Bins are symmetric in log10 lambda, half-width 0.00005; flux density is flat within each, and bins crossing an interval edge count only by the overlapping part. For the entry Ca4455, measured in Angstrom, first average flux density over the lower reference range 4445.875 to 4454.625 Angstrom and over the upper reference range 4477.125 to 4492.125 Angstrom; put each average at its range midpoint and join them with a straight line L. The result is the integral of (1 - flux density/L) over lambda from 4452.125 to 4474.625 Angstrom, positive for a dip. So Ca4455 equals 1.55 Angstrom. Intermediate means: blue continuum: 21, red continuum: 22.1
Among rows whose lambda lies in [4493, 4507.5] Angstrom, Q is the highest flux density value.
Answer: 23.3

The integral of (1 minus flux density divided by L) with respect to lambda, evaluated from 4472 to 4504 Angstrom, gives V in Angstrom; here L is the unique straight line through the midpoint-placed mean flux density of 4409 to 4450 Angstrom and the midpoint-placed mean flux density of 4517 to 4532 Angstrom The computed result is -1.47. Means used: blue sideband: 20.5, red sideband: 21.4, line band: 22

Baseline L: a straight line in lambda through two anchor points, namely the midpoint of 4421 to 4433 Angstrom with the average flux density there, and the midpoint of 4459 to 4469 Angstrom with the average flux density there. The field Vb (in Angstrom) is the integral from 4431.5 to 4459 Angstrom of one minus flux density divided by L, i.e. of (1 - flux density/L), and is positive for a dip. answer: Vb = -0.9 Angstrom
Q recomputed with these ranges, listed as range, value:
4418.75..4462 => 21.7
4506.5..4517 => 23.2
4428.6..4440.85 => 20.6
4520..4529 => 22.7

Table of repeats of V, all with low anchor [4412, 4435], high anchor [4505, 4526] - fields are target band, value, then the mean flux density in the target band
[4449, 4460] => 0.61 Angstrom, 20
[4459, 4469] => 1.13 Angstrom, 19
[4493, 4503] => 0.28 Angstrom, 21.6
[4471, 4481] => -0.55 Angstrom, 22.8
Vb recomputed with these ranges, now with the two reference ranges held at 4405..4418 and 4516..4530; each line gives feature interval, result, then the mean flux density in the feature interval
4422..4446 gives -0.6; 20.4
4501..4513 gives -0.9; 23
